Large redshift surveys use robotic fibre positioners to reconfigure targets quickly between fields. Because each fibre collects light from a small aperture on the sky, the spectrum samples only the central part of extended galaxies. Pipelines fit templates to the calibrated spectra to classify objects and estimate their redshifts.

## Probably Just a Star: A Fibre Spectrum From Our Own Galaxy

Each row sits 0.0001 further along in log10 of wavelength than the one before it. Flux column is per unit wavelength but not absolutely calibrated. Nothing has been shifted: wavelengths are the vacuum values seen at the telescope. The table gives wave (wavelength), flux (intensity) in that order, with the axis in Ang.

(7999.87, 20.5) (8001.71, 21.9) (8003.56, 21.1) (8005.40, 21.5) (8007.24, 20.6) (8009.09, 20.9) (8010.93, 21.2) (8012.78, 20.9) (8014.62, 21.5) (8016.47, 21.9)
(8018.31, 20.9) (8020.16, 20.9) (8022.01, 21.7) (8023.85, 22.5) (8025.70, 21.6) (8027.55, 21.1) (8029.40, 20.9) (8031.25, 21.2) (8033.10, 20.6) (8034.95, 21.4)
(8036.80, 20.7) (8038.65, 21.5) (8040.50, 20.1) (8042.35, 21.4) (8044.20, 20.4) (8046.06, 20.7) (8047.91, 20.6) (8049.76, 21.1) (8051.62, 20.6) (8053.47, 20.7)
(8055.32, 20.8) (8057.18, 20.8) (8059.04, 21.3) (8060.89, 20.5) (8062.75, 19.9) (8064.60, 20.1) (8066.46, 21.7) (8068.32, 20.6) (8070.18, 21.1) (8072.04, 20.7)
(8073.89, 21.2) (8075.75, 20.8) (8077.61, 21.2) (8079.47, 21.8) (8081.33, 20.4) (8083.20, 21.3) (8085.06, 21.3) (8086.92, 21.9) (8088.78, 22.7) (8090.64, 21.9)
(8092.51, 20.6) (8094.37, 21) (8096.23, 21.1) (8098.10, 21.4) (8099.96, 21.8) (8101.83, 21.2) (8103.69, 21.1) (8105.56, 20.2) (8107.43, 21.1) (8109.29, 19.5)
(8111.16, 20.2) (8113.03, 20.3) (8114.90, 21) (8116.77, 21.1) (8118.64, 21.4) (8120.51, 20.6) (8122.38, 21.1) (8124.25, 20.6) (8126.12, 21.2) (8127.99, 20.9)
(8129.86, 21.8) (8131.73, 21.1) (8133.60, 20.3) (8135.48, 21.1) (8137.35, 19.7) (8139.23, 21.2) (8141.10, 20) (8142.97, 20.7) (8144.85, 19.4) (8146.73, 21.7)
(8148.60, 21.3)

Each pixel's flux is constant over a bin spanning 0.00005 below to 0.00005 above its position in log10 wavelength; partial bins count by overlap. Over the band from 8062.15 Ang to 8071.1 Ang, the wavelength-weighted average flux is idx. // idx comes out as 20.7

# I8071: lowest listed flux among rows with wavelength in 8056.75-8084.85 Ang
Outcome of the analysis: 19.9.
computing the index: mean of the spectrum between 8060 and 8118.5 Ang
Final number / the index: 21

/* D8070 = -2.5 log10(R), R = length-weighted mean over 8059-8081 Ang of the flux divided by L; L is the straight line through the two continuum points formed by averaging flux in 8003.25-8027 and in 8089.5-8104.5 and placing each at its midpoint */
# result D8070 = 0.021 mag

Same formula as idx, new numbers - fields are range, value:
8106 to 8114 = 20.3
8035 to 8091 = 21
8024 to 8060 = 21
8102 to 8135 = 20.8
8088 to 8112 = 21.1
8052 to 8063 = 20.7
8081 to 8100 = 21.4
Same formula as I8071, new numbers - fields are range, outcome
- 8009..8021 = 20.9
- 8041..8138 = 19.5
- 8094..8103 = 21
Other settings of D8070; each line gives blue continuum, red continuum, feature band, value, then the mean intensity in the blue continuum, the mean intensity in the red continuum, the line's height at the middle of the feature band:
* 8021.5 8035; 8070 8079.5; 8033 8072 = 0.022 mag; 21.4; 21.1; 21.2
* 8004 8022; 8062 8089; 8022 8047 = 0.002 mag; 21.2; 21.1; 21.1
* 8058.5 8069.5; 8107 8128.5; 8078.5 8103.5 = -0.036 mag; 20.7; 20.7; 20.7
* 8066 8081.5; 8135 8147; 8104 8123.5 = 0.003 mag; 21.1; 20.5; 20.7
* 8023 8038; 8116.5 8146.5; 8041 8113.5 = 0.004 mag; 21.2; 20.8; 21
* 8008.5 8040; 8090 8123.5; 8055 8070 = 0.019 mag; 21.2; 20.9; 21.1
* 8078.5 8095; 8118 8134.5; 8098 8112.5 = 0.024 mag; 21.4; 21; 21.2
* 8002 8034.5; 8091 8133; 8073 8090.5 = -0.020 mag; 21.2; 20.9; 21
